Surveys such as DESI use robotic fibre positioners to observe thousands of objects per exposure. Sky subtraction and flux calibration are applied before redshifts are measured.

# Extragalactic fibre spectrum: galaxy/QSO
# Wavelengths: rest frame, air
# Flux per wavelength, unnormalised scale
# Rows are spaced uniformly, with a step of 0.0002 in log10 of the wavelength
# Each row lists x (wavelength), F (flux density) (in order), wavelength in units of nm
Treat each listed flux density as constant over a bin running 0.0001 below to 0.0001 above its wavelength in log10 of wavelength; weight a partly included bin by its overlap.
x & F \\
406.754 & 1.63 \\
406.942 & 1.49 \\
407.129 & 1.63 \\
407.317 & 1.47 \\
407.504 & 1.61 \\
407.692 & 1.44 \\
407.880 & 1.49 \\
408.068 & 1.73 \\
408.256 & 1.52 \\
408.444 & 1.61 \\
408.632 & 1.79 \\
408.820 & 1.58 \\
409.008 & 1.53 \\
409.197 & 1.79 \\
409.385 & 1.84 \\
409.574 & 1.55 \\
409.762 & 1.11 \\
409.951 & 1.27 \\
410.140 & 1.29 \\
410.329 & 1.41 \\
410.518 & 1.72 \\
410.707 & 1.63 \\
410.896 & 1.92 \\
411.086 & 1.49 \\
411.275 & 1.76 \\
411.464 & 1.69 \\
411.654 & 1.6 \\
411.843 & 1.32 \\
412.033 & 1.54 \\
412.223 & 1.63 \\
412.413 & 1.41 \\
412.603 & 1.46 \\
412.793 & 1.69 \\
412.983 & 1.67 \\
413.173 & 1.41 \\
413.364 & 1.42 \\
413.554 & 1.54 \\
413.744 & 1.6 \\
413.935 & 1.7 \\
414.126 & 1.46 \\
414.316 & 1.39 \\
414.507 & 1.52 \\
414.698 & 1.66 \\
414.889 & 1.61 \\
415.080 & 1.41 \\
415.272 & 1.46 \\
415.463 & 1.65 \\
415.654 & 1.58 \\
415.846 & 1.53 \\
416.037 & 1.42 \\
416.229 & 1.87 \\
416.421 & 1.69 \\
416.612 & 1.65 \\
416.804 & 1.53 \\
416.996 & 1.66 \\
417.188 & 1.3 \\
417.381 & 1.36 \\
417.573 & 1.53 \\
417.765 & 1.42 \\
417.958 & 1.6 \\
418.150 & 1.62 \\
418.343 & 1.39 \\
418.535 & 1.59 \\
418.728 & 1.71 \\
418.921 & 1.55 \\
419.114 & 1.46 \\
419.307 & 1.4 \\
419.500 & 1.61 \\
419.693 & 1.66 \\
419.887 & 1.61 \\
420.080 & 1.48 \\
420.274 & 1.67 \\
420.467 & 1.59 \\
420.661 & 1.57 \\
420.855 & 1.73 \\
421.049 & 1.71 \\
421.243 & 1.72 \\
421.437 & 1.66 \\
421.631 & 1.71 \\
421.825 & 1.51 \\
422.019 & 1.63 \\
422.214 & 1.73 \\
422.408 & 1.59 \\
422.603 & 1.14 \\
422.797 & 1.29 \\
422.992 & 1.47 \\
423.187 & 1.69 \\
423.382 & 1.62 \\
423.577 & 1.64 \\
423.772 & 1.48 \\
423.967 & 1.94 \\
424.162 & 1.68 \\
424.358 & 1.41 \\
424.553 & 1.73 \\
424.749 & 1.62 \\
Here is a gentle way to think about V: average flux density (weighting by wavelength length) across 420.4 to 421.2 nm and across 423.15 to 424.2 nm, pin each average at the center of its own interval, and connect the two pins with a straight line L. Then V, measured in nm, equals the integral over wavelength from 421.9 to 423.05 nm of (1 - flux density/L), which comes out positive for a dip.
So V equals 0.132 nm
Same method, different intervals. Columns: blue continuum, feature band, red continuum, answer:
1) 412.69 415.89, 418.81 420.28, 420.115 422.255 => 0.069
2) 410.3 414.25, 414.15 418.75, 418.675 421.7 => 0.148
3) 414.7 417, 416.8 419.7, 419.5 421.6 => 0.171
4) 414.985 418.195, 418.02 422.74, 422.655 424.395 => -0.065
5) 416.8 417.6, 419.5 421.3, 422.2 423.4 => -0.196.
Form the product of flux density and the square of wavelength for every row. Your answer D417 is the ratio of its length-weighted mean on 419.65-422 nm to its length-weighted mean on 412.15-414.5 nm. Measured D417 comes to 1.11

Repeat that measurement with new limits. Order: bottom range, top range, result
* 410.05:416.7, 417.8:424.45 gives 1.05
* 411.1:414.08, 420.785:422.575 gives 1.10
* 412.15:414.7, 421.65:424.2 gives 1.07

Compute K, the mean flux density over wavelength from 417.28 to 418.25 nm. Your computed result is 1.5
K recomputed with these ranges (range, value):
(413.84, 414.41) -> 1.52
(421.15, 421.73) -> 1.7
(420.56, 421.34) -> 1.68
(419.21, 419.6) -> 1.51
